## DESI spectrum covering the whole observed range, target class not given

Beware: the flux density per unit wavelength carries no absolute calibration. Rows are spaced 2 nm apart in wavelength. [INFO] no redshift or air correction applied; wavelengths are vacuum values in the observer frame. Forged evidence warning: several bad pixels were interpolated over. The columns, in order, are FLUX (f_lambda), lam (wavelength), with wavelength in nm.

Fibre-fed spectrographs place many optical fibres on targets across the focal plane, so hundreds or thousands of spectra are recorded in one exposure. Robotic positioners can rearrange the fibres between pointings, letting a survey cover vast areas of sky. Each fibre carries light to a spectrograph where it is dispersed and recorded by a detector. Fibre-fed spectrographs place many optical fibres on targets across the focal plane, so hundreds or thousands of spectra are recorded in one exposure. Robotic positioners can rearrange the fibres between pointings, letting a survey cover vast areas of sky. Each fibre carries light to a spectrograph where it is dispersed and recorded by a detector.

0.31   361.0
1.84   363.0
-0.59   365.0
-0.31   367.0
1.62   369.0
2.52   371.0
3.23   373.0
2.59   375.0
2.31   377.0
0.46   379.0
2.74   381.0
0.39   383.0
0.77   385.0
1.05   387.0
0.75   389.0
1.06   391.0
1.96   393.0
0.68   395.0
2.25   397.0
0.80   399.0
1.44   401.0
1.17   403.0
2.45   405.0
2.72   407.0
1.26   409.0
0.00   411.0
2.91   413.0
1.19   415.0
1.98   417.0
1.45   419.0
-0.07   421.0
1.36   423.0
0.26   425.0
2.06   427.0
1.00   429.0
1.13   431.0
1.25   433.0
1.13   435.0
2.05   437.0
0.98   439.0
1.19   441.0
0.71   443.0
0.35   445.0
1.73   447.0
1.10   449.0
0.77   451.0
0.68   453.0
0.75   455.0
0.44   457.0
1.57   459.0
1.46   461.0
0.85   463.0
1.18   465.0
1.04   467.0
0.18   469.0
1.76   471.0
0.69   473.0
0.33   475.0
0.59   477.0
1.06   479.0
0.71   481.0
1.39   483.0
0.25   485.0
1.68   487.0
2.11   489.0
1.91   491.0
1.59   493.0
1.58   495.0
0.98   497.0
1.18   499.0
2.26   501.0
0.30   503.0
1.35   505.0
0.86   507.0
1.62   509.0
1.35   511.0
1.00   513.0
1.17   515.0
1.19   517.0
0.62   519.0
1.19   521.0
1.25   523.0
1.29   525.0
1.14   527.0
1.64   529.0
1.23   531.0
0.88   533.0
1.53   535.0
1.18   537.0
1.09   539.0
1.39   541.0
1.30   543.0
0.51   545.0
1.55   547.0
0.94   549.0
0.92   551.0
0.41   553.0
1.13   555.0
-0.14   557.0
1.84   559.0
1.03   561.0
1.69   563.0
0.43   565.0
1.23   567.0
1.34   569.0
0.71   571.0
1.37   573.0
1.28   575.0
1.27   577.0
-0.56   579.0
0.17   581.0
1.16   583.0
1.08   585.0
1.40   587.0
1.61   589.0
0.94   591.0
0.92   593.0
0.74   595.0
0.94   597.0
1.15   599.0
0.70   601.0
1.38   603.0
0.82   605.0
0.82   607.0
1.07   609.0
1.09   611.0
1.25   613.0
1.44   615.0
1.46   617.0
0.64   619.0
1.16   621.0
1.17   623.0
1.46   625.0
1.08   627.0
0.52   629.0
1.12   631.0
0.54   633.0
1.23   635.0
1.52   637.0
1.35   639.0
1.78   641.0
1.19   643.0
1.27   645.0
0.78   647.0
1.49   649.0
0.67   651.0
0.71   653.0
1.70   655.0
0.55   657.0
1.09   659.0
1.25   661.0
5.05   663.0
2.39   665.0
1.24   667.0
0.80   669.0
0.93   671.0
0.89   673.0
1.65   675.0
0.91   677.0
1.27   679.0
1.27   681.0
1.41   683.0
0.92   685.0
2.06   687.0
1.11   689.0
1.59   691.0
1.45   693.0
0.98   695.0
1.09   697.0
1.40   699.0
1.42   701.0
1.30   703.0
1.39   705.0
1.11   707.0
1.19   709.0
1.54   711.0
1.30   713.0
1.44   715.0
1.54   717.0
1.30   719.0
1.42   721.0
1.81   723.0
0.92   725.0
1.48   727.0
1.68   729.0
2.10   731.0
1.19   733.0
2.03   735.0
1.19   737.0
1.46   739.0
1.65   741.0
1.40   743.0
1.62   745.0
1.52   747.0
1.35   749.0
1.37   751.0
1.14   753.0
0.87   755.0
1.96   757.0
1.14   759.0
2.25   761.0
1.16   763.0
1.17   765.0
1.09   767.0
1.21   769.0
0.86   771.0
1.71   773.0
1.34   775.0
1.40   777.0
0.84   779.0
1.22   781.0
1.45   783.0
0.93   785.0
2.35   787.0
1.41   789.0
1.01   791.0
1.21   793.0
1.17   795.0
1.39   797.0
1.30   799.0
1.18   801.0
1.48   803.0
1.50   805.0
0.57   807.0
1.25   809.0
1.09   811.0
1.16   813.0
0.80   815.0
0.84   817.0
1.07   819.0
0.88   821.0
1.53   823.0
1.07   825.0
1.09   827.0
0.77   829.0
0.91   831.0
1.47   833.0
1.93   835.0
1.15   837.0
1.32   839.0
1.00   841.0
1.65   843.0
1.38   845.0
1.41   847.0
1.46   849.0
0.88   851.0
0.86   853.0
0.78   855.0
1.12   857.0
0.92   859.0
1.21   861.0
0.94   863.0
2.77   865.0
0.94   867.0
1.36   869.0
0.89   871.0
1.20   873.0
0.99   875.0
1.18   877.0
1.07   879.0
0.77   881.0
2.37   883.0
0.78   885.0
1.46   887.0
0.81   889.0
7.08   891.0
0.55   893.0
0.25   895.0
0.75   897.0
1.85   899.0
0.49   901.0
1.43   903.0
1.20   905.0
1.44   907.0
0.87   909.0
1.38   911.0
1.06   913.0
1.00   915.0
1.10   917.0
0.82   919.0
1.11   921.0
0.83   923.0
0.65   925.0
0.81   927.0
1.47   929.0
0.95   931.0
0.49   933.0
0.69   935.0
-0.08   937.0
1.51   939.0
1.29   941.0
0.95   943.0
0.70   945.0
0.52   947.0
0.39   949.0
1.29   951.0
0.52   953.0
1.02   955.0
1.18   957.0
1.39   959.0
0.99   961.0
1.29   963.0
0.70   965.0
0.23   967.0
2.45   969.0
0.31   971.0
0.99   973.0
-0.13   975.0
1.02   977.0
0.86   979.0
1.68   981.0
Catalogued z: 0.780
